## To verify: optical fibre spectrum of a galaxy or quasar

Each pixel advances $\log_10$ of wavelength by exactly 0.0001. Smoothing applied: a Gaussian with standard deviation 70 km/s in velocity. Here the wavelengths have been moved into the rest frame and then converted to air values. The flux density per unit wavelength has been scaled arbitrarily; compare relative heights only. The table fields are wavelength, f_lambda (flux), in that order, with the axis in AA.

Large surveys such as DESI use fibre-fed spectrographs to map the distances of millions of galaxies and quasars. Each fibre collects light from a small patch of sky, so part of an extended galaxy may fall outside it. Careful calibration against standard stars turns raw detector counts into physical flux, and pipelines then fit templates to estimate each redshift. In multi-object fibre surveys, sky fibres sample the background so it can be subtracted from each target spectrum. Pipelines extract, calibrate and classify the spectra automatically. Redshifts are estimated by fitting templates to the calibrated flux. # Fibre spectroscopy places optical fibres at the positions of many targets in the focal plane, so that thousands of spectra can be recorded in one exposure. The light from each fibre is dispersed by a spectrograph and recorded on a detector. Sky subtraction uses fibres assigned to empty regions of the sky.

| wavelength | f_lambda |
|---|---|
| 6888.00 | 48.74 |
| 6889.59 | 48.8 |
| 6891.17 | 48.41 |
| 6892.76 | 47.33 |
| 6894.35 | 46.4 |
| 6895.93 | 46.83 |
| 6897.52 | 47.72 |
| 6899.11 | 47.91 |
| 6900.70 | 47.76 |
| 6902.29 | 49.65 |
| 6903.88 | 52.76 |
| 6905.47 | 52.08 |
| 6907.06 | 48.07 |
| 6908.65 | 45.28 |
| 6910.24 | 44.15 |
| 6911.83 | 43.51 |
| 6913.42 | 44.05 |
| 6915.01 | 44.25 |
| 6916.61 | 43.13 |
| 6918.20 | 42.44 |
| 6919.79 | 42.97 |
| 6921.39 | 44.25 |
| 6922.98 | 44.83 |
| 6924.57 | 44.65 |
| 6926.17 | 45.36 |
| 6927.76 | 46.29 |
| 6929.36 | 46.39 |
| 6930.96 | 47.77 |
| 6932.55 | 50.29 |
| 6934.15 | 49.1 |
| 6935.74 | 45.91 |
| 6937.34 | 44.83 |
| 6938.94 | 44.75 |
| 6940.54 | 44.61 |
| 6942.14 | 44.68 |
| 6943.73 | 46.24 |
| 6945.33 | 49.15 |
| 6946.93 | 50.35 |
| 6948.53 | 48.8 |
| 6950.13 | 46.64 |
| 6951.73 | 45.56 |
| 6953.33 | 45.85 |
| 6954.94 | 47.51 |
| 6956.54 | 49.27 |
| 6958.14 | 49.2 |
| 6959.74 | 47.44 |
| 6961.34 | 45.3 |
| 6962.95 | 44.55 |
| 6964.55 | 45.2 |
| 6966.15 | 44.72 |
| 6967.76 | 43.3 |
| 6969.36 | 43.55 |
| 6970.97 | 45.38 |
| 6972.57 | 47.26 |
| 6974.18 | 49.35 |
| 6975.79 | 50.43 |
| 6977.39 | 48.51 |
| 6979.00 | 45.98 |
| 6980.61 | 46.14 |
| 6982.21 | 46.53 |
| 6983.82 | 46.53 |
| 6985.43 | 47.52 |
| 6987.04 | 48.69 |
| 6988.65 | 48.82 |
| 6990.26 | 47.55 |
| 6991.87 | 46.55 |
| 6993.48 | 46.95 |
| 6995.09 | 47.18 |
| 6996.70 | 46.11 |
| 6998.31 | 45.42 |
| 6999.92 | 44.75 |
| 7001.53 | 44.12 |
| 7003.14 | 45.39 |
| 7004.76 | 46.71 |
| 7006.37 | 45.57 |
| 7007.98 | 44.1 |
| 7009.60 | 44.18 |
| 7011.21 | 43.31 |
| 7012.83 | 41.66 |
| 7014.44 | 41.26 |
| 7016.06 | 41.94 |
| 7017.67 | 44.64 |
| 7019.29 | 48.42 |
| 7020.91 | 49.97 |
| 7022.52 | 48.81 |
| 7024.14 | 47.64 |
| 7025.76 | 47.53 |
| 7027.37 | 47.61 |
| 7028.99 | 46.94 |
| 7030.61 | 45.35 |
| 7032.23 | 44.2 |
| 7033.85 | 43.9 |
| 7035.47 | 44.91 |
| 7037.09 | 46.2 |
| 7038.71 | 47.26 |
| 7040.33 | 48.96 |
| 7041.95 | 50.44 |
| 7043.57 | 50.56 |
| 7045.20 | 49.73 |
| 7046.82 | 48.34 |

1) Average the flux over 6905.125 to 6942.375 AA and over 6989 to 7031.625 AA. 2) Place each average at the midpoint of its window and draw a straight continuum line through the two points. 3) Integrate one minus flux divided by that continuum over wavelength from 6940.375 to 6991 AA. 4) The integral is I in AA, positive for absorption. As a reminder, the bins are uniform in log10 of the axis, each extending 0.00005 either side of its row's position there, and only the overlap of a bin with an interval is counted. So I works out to -1.4 AA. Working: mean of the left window 45.5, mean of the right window 45.8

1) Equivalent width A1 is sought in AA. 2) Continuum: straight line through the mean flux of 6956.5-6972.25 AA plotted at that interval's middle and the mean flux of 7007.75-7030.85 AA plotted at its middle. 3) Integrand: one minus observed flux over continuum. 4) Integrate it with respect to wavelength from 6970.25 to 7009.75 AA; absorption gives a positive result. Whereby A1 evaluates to -0.89 AA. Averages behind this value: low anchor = 45.7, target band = 46.7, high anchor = 45.6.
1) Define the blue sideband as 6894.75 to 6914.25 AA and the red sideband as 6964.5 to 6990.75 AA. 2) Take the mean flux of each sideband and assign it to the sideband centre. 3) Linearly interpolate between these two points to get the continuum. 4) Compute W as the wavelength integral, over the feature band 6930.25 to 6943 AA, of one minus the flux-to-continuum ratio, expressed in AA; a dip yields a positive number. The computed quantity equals 0.2 AA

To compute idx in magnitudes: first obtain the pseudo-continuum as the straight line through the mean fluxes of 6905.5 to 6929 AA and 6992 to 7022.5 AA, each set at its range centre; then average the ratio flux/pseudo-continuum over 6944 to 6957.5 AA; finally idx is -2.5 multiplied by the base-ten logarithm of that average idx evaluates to -0.07 mag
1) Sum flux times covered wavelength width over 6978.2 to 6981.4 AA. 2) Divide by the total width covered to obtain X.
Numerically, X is 46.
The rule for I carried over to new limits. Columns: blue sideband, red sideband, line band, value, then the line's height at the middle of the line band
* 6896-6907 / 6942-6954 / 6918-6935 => 0.8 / 48.3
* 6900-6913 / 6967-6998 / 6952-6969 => 0.4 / 47.2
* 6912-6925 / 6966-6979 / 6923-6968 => -1.4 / 45.2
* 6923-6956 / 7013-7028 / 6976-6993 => -0.3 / 46.4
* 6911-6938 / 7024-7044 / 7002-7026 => 0.7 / 46.7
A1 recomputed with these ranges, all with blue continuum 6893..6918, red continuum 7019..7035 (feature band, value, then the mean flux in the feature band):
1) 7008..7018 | 0.9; 42.8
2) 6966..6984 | 0.1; 46.5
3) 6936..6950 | 0.1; 46.6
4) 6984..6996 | -0.2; 47.5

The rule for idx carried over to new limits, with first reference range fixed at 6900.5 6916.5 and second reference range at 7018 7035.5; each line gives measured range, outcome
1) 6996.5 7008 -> 0.04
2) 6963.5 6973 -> 0.05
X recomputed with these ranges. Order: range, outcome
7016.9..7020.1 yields 46.5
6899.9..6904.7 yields 50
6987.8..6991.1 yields 48.1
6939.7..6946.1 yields 46.2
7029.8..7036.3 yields 44.6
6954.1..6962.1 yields 47.7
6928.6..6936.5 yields 47.9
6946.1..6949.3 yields 49.6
